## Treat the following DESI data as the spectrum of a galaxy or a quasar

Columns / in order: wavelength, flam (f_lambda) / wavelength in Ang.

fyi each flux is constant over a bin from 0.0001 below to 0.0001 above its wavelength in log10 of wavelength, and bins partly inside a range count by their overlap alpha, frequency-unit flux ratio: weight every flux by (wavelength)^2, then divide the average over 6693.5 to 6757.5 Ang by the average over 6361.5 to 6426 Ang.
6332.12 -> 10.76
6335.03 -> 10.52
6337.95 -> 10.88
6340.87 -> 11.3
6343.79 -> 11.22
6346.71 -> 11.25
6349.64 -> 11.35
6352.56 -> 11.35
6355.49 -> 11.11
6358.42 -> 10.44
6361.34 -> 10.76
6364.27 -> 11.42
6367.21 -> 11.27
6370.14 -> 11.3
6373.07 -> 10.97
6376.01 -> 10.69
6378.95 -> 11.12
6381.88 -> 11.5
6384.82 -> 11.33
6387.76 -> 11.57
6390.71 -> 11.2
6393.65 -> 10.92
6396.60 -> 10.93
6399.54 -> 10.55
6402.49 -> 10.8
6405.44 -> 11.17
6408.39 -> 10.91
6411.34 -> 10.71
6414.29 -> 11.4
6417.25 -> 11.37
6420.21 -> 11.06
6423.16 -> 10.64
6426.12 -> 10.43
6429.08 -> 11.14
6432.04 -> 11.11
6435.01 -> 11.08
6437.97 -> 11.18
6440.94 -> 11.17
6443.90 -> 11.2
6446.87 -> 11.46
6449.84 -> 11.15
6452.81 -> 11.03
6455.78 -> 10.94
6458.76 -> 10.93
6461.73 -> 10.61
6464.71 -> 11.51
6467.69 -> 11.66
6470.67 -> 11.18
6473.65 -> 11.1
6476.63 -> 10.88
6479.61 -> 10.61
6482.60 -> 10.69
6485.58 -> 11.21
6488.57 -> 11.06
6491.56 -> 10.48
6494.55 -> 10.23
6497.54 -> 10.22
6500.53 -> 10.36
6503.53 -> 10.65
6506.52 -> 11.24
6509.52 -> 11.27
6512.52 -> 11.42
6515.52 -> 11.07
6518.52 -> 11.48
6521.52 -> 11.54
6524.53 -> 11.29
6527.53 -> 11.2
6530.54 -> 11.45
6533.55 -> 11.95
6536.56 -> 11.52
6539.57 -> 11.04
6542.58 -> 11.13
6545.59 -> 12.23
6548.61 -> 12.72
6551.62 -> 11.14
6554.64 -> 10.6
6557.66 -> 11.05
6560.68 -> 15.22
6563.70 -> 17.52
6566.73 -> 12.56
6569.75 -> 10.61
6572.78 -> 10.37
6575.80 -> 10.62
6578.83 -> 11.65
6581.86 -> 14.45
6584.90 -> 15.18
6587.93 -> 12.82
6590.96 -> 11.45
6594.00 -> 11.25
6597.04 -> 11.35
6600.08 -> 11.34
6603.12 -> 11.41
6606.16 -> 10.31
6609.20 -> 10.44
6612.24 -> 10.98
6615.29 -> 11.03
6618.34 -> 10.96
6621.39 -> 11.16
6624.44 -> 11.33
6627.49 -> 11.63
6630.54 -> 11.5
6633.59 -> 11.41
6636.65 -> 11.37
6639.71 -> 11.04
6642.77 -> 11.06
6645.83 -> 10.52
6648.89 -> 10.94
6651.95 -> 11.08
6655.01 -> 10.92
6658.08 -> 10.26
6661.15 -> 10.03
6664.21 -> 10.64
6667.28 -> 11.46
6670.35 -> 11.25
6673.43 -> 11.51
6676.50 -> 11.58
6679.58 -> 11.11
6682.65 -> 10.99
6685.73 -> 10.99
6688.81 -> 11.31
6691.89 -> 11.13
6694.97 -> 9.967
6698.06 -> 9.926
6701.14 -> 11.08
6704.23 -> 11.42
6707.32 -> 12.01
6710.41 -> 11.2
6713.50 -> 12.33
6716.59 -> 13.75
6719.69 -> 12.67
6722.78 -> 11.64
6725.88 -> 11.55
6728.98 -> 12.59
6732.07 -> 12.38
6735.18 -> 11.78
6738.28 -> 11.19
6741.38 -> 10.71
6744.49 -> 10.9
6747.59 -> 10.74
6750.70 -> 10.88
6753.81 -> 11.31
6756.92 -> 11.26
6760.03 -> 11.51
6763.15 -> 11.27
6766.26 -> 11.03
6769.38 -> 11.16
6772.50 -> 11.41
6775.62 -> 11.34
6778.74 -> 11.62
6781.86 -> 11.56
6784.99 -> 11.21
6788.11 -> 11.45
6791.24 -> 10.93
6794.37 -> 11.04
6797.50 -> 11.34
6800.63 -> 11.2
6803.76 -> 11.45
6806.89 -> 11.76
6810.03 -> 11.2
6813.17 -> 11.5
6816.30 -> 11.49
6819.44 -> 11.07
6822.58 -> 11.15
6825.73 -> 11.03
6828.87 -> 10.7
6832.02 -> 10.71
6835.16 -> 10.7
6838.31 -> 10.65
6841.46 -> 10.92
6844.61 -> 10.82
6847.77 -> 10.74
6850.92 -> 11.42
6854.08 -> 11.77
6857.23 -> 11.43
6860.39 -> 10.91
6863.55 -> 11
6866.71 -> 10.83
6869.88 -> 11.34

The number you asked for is 1.15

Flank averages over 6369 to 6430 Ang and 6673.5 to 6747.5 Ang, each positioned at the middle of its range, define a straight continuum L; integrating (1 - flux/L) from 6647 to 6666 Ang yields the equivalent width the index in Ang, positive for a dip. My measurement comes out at 1.24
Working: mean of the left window 11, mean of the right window 11.5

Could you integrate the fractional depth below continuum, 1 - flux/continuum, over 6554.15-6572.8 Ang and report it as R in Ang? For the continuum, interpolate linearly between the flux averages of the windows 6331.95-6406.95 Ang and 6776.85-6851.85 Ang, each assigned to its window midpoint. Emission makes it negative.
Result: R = -2.9 Ang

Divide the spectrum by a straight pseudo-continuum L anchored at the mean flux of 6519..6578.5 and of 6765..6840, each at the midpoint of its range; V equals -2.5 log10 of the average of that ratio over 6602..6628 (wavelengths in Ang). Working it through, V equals 0.07 mag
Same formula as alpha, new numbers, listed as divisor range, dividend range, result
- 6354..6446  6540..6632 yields 1.14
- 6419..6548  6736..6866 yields 1.11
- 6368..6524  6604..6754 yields 1.09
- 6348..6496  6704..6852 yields 1.15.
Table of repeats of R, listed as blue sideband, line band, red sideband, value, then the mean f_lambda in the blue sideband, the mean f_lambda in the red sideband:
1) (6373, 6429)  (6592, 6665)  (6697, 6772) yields 2.3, 11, 11.5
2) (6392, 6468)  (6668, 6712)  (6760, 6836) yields 0.2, 11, 11.2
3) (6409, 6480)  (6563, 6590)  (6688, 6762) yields -3.4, 11.1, 11.5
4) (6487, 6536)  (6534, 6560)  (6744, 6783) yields -1.1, 11.1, 11.2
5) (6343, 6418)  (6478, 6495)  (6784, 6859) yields 0.6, 11.1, 11.2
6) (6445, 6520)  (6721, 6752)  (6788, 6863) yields -1.0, 11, 11.1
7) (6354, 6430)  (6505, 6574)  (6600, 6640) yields -4.5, 11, 11.1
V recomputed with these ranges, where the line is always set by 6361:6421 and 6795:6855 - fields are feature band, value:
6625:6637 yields -0.04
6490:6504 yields 0.07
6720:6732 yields -0.09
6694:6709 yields 0.02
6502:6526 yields -0.01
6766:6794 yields -0.02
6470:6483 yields 0.02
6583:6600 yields -0.12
